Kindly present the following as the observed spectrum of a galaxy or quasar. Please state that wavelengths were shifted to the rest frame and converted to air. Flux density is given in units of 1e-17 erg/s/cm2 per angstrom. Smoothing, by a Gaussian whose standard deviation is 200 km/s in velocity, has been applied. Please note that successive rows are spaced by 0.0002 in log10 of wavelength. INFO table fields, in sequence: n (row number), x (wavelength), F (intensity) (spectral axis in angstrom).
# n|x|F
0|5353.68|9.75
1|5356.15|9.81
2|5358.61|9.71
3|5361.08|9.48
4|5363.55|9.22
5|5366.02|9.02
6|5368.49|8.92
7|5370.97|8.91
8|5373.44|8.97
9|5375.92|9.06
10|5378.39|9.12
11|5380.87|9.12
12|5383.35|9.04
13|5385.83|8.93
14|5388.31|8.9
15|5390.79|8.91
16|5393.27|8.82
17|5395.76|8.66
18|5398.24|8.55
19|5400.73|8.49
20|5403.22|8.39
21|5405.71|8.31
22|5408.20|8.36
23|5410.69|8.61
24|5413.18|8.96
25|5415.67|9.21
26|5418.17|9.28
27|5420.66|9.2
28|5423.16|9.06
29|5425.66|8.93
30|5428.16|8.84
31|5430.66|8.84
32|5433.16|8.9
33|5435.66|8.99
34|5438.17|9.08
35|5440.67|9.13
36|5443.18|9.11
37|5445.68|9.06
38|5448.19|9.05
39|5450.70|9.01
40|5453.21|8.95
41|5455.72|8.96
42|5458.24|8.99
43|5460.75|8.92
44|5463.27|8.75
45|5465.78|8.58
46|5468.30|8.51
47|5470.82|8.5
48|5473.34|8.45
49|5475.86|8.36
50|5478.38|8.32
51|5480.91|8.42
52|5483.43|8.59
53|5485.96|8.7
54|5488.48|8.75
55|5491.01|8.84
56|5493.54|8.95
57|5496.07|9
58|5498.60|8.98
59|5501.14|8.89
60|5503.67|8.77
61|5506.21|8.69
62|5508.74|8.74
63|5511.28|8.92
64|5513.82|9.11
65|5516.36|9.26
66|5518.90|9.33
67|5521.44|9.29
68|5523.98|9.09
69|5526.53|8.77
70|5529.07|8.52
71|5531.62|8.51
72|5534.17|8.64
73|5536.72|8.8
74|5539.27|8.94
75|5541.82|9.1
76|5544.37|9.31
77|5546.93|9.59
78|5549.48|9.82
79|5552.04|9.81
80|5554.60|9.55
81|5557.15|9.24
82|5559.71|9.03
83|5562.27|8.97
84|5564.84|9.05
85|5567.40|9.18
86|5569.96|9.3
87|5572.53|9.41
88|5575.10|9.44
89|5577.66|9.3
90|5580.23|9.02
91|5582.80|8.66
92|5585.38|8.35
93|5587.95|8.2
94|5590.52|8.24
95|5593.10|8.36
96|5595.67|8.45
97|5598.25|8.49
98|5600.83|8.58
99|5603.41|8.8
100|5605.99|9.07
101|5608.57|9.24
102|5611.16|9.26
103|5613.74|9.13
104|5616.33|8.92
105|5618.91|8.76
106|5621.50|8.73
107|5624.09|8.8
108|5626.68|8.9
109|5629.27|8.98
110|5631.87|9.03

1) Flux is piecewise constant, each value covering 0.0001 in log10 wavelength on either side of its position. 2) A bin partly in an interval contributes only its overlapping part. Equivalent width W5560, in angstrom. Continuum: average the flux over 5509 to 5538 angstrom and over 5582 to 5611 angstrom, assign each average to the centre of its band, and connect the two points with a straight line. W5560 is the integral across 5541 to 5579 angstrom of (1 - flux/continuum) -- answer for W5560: -2.5 angstrom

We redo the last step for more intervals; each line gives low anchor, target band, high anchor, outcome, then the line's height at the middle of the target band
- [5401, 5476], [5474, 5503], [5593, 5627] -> 0.45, 8.84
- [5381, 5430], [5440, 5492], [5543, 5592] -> 1.04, 8.93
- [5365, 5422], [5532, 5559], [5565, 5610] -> -1.25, 8.84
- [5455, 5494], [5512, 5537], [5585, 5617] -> -0.76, 8.67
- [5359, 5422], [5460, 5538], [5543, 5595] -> 2.10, 9.01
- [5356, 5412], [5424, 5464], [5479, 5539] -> -0.43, 8.88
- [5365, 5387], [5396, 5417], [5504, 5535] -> 0.87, 8.99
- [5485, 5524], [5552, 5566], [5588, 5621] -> -0.61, 8.85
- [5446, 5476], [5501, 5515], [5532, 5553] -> 0.28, 9.03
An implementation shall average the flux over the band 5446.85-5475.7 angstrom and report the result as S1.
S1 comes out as 8.77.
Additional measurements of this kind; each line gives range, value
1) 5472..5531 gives 8.81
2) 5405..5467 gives 8.93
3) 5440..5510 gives 8.78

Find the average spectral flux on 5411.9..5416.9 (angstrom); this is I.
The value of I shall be 9.09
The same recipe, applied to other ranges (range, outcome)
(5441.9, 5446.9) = 9.09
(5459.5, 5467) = 8.75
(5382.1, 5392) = 8.95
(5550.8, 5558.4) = 9.54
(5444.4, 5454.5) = 9.02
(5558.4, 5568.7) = 9.06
